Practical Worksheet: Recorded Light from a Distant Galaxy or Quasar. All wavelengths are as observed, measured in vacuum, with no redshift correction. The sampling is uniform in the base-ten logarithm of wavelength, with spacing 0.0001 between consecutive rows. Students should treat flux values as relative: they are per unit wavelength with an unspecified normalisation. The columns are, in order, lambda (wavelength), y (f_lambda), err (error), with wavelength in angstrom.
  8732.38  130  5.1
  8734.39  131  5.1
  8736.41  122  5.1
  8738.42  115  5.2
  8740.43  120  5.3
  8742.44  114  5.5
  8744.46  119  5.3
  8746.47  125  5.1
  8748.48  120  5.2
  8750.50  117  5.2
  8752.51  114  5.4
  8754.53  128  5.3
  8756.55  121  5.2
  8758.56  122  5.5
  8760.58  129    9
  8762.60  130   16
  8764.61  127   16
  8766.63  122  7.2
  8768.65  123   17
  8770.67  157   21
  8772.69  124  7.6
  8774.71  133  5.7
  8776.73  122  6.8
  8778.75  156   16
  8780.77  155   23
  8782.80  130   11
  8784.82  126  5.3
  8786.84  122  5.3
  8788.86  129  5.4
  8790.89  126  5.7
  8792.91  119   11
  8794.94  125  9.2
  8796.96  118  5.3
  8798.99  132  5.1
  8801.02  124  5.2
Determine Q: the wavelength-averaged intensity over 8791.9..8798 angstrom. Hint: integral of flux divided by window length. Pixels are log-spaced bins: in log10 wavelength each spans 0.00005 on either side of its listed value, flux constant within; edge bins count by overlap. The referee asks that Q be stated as 121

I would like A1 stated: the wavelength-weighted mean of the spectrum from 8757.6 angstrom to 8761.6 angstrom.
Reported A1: 125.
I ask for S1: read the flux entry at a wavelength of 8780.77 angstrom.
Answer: 155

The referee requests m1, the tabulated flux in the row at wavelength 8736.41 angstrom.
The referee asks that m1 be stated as 122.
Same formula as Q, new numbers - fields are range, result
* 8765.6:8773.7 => 131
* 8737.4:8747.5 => 119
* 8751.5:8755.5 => 121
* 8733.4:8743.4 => 120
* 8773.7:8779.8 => 137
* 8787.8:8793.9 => 125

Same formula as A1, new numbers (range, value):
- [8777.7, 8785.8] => 142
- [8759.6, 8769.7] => 126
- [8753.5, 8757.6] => 124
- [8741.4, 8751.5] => 119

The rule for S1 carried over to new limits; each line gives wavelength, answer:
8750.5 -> 117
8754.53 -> 128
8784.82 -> 126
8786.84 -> 122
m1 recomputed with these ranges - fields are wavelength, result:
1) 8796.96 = 118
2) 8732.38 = 130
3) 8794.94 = 125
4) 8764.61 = 127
